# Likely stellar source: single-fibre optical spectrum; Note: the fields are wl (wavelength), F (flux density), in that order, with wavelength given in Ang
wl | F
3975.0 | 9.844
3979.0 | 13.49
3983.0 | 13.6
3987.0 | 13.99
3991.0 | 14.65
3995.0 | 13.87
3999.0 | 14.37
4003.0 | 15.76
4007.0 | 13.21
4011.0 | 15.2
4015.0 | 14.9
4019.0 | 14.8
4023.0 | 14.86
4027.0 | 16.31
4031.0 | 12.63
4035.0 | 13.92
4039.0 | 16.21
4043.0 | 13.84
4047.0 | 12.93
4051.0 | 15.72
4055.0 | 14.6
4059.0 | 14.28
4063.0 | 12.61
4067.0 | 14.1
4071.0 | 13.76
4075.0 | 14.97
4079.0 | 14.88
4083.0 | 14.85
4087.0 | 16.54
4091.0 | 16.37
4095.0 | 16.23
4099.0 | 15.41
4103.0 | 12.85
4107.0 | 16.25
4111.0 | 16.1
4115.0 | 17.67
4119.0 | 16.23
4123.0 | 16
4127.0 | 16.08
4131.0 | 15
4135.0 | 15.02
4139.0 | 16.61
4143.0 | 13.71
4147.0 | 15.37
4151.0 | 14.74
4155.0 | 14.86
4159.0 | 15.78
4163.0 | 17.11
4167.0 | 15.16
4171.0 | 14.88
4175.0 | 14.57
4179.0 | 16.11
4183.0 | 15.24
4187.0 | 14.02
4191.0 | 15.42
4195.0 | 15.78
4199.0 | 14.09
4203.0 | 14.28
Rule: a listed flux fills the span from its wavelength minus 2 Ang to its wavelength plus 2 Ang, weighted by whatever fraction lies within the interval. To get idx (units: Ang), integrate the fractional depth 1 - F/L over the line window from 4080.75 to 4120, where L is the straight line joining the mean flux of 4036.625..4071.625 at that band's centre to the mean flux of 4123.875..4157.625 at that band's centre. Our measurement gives -2.9 Ang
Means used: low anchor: 14.2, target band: 15.8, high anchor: 15.2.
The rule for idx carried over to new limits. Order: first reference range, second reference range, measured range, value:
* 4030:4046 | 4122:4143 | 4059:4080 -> 0.8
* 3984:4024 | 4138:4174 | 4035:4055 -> 0.2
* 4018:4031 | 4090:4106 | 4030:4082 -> 2.9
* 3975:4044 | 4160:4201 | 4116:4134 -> -1.1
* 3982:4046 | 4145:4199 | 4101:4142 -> -1.9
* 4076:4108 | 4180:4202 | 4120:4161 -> -0.5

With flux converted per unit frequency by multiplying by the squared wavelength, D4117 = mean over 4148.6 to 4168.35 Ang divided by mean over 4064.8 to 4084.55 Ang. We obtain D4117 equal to 1.1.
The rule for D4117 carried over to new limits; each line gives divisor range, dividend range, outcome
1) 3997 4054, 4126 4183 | 1.12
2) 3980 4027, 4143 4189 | 1.13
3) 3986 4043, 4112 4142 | 1.16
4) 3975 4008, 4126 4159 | 1.18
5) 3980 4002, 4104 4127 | 1.22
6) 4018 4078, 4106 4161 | 1.14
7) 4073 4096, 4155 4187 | 1.03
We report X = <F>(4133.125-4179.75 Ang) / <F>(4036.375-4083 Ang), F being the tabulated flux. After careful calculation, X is 1.07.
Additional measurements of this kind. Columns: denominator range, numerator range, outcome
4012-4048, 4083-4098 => 1.11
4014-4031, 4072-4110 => 1.03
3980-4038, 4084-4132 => 1.10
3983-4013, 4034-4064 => 1.00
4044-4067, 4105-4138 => 1.15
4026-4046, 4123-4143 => 1.08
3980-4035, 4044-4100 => 1.02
